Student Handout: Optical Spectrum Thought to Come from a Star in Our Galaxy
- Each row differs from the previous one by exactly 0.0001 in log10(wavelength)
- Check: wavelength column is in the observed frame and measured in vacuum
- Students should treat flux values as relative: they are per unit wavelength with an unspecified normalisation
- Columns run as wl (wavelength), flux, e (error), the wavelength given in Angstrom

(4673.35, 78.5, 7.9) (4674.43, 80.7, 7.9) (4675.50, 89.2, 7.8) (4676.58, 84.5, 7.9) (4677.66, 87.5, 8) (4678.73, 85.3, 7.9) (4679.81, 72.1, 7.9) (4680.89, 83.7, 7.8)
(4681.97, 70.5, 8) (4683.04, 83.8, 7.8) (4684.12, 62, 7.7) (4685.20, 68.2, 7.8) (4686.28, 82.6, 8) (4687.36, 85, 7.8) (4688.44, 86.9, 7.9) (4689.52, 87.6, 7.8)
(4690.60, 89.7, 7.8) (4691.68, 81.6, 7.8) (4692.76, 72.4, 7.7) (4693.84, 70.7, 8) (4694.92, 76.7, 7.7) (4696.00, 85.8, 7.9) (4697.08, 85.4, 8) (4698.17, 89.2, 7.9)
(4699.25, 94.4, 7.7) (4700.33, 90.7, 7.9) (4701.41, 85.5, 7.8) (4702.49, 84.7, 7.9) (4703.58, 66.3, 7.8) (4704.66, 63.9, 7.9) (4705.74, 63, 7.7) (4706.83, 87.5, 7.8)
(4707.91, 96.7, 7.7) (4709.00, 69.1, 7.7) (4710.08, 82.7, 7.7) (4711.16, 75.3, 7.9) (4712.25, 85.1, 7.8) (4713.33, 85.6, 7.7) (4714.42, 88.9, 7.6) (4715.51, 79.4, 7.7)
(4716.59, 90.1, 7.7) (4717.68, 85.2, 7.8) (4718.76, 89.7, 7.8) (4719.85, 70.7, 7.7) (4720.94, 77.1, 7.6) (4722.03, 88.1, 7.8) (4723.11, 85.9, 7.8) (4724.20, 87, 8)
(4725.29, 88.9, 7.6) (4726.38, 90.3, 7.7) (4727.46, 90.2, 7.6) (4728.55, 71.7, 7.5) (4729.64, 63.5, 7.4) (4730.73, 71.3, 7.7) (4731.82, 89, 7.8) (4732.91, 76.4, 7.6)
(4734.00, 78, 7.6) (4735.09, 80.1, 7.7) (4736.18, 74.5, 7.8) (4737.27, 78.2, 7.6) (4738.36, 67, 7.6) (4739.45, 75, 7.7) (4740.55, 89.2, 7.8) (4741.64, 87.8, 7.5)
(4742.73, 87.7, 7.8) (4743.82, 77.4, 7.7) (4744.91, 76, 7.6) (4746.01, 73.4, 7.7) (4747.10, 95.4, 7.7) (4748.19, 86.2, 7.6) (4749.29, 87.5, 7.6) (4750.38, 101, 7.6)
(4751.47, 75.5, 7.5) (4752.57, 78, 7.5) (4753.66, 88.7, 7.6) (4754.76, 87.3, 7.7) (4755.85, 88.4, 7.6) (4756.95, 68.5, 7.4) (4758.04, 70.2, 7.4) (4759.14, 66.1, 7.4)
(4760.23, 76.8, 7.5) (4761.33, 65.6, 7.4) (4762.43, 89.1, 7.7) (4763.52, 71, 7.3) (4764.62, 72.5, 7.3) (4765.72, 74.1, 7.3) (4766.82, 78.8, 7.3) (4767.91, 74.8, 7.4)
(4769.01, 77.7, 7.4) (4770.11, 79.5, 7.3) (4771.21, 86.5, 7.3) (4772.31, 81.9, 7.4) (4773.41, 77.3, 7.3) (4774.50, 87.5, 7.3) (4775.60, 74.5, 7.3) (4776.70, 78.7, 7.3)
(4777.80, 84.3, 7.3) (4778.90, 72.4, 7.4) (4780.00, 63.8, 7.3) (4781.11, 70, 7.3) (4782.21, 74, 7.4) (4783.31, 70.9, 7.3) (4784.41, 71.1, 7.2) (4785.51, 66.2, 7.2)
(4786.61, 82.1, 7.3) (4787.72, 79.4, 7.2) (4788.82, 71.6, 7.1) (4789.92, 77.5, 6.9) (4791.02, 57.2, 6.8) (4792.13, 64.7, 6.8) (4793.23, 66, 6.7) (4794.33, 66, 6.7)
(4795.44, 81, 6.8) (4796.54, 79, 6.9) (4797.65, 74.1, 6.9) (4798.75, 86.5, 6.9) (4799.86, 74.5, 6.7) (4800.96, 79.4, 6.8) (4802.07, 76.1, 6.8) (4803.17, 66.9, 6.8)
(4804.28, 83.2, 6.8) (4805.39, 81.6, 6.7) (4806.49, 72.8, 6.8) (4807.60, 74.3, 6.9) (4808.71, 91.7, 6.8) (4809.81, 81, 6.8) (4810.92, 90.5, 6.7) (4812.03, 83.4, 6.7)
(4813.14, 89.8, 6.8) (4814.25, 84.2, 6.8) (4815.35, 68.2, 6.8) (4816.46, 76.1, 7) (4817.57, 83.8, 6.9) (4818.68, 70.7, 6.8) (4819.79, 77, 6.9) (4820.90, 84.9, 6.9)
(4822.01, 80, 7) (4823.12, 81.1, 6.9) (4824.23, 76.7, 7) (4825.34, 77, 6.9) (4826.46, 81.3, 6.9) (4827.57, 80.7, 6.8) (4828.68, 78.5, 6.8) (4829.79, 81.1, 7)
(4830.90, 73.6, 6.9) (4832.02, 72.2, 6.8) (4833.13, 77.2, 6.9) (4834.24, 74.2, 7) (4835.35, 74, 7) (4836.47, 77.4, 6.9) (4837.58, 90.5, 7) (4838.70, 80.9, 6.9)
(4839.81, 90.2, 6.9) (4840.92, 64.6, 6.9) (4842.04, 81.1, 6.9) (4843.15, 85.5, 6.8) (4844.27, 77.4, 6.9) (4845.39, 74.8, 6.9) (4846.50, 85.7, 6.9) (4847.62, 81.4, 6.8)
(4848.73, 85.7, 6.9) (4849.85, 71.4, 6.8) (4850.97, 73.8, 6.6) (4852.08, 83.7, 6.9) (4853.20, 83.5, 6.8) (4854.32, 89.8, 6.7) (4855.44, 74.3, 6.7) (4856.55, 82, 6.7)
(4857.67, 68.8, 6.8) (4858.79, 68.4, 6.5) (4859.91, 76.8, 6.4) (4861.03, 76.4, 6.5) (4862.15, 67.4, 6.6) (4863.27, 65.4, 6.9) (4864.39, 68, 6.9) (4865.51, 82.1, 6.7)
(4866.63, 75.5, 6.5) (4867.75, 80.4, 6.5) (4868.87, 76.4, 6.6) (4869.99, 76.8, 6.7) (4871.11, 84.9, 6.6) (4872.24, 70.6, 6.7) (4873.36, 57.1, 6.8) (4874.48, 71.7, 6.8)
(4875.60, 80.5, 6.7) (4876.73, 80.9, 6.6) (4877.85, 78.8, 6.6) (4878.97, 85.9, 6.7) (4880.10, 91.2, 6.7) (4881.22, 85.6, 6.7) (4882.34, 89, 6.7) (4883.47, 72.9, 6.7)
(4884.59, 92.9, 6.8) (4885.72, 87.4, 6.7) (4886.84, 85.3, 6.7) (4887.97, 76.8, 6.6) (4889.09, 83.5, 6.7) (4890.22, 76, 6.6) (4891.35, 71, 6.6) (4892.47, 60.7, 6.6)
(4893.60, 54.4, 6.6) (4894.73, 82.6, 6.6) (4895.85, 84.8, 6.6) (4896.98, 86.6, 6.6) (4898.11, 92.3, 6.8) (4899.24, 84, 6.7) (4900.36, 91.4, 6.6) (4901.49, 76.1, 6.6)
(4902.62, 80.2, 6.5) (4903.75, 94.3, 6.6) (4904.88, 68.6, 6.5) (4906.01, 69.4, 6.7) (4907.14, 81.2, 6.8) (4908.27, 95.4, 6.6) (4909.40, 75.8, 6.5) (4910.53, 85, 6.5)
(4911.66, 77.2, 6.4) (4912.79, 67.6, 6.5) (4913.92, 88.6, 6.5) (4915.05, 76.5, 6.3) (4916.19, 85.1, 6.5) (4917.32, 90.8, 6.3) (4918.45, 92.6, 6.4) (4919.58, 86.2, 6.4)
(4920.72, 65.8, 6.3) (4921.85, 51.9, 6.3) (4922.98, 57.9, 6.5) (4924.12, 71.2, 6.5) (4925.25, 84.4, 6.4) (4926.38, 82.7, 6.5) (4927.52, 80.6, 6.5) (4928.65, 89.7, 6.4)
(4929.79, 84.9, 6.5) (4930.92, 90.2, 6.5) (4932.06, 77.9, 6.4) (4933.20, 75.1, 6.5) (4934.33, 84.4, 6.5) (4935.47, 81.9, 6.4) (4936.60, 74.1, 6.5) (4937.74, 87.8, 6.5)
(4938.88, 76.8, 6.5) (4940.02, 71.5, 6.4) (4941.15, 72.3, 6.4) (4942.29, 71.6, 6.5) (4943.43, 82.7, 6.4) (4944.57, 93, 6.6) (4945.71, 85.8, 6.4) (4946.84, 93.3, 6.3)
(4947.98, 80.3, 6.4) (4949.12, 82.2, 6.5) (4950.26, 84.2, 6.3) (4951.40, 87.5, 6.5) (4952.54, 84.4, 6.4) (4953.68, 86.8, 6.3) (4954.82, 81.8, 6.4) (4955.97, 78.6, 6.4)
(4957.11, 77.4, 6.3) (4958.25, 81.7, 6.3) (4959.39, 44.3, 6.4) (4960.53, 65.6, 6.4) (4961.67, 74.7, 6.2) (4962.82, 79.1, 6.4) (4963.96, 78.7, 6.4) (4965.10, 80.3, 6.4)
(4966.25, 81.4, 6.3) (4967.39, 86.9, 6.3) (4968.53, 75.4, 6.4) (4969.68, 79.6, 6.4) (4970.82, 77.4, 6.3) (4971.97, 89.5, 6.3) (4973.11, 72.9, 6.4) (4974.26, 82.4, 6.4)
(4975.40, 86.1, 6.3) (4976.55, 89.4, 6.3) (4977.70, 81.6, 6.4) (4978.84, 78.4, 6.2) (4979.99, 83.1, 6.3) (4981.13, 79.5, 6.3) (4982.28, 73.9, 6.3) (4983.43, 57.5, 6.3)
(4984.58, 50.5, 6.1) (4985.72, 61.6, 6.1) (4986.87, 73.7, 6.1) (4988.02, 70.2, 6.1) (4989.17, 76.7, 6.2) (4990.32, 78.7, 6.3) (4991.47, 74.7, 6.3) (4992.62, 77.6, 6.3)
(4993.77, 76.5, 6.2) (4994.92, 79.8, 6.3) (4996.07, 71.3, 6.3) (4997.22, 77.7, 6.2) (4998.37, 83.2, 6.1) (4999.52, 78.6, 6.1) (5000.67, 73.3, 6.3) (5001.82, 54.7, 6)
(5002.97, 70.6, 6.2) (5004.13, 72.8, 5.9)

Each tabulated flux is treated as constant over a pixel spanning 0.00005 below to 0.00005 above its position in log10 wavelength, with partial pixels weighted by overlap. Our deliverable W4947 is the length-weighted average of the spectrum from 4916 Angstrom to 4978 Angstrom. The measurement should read 79.8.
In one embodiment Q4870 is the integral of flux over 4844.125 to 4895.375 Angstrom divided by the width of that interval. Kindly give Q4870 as 77.5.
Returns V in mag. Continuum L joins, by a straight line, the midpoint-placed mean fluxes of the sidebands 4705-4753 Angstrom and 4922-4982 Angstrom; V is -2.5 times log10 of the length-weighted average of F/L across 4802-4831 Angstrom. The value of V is 0.017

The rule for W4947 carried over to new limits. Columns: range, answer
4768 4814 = 76.8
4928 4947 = 81.7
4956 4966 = 73.3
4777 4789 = 73.4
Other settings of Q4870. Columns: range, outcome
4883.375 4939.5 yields 79.9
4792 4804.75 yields 75.1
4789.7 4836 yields 77.4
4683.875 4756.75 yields 81.7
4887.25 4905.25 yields 79.1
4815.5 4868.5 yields 77.8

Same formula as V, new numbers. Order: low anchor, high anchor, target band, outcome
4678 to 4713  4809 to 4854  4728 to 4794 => 0.04 mag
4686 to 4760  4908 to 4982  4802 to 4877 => 0.04 mag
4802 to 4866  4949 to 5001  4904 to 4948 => -0.03 mag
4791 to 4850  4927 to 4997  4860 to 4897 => 0.01 mag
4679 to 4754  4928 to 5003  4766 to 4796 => 0.08 mag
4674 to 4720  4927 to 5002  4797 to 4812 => 0.01 mag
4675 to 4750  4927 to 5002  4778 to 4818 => 0.06 mag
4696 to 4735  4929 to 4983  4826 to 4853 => 0.03 mag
